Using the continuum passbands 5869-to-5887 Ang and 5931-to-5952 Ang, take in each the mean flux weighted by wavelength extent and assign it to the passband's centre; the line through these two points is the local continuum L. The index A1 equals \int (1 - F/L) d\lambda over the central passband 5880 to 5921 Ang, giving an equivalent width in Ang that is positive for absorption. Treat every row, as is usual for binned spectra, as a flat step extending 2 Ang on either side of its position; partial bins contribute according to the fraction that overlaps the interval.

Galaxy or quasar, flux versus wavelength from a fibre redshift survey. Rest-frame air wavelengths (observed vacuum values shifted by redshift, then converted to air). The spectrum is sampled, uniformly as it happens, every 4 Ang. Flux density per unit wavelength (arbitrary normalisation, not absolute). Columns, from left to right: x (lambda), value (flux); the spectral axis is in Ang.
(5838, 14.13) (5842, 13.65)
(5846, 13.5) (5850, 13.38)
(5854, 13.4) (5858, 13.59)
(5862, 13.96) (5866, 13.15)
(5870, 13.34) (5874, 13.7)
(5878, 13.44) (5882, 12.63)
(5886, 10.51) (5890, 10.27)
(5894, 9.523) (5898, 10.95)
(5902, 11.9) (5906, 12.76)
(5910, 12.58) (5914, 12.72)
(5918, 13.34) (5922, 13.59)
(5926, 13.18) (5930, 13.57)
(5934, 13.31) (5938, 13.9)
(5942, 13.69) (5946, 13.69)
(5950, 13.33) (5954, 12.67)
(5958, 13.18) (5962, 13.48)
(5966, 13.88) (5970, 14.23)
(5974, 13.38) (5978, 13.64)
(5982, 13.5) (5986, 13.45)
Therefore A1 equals 4.2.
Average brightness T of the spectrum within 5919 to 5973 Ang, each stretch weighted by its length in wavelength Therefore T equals 13.5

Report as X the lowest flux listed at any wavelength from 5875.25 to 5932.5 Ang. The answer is 9.523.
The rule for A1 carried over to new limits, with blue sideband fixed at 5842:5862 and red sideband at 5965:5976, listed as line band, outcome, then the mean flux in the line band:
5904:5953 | 1.5 Ang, 13.3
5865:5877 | 0.1 Ang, 13.4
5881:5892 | 2.1 Ang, 11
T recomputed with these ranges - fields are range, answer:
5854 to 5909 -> 12.3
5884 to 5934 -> 12.1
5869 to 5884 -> 13.3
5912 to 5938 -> 13.3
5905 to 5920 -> 12.9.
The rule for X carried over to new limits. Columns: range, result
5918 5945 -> 13.18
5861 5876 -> 13.15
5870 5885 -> 12.63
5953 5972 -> 12.67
